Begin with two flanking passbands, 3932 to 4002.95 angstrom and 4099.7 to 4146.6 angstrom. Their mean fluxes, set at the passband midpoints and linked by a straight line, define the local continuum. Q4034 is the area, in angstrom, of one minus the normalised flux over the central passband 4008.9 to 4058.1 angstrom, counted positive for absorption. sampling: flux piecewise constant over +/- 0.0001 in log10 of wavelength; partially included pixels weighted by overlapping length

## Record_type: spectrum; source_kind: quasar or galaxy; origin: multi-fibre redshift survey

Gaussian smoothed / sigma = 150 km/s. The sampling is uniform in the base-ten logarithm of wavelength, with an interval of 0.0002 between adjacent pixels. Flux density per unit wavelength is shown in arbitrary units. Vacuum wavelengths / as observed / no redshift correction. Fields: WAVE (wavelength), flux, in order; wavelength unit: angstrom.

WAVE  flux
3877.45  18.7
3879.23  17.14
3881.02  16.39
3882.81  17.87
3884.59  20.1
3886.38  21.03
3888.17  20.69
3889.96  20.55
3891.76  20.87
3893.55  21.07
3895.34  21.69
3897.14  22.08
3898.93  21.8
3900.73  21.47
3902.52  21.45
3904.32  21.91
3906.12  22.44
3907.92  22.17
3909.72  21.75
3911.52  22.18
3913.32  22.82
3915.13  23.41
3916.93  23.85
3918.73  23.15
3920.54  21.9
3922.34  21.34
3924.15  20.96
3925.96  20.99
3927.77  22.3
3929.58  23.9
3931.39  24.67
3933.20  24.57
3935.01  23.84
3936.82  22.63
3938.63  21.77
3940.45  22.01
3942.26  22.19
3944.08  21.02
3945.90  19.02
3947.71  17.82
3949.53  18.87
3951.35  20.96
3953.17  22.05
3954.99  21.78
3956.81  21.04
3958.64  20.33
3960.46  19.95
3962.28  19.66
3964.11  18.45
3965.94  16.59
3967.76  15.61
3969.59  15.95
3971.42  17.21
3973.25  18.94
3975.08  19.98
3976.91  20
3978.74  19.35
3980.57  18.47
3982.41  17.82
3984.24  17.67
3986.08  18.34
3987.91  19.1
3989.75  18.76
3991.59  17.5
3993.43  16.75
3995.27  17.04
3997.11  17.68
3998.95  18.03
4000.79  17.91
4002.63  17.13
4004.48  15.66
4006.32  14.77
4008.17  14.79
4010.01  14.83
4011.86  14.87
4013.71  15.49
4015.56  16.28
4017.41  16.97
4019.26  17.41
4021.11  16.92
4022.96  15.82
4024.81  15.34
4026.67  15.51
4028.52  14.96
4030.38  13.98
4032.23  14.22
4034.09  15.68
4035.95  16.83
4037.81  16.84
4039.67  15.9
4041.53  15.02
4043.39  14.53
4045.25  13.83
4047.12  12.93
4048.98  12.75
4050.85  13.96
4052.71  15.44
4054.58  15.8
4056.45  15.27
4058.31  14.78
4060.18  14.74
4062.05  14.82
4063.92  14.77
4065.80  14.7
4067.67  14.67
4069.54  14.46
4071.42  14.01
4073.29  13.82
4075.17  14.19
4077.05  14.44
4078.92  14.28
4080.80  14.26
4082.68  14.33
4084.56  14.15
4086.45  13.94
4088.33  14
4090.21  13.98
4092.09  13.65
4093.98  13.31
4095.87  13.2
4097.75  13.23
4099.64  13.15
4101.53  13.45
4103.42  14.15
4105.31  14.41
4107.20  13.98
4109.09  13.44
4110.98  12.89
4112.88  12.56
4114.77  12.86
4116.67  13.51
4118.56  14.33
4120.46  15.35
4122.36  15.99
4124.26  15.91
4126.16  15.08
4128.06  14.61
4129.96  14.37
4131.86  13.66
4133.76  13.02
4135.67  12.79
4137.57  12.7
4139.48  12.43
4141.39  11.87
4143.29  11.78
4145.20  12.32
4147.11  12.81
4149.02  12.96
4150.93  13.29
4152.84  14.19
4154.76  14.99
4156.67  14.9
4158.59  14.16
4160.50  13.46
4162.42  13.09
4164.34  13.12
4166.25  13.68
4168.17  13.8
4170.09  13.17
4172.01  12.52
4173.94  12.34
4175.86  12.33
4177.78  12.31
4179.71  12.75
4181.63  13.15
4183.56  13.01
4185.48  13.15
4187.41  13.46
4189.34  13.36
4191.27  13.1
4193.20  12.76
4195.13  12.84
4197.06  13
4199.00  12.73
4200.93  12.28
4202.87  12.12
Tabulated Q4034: 4.8 angstrom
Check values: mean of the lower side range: 19.4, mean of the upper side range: 13.6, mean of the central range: 15.3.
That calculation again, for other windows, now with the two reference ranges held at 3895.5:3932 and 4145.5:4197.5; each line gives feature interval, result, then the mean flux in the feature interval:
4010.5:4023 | 1.6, 16.2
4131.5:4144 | 1.6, 12.6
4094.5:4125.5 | 3.0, 13.9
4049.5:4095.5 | 6.4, 14.4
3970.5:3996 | 1.9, 18.4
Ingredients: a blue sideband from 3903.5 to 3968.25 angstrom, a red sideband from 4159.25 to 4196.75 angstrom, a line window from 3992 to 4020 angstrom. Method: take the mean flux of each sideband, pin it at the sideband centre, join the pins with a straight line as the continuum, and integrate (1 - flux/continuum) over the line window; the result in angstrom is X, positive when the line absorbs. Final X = 3.8 angstrom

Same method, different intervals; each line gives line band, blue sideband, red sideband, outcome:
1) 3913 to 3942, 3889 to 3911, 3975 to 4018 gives -3.40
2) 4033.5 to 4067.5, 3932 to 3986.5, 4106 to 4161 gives 3.47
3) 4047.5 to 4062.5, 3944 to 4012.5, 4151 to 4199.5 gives 1.50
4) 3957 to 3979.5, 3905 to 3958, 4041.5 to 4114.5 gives 1.58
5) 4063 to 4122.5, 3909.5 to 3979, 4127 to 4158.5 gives 4.91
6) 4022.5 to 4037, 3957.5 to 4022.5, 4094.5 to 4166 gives 0.97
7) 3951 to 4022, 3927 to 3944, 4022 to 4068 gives 5.07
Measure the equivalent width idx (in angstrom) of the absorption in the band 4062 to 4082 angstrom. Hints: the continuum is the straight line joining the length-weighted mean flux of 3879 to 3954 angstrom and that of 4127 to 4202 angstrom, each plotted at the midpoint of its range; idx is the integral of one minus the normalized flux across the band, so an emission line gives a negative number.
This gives 2.3 angstrom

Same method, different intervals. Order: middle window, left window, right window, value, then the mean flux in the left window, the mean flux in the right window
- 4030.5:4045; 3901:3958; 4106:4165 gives 1.79 angstrom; 21.9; 13.6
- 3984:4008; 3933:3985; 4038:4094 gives 0.83 angstrom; 19.8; 14.4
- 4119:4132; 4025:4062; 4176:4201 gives -1.20 angstrom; 14.9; 12.9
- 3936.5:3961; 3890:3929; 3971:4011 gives -1.13 angstrom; 22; 17.6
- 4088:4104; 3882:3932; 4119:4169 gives 1.88 angstrom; 21.8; 13.7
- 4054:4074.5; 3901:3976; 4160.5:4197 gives 2.63 angstrom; 21.1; 13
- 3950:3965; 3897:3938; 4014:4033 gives -0.38 angstrom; 22.5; 15.7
